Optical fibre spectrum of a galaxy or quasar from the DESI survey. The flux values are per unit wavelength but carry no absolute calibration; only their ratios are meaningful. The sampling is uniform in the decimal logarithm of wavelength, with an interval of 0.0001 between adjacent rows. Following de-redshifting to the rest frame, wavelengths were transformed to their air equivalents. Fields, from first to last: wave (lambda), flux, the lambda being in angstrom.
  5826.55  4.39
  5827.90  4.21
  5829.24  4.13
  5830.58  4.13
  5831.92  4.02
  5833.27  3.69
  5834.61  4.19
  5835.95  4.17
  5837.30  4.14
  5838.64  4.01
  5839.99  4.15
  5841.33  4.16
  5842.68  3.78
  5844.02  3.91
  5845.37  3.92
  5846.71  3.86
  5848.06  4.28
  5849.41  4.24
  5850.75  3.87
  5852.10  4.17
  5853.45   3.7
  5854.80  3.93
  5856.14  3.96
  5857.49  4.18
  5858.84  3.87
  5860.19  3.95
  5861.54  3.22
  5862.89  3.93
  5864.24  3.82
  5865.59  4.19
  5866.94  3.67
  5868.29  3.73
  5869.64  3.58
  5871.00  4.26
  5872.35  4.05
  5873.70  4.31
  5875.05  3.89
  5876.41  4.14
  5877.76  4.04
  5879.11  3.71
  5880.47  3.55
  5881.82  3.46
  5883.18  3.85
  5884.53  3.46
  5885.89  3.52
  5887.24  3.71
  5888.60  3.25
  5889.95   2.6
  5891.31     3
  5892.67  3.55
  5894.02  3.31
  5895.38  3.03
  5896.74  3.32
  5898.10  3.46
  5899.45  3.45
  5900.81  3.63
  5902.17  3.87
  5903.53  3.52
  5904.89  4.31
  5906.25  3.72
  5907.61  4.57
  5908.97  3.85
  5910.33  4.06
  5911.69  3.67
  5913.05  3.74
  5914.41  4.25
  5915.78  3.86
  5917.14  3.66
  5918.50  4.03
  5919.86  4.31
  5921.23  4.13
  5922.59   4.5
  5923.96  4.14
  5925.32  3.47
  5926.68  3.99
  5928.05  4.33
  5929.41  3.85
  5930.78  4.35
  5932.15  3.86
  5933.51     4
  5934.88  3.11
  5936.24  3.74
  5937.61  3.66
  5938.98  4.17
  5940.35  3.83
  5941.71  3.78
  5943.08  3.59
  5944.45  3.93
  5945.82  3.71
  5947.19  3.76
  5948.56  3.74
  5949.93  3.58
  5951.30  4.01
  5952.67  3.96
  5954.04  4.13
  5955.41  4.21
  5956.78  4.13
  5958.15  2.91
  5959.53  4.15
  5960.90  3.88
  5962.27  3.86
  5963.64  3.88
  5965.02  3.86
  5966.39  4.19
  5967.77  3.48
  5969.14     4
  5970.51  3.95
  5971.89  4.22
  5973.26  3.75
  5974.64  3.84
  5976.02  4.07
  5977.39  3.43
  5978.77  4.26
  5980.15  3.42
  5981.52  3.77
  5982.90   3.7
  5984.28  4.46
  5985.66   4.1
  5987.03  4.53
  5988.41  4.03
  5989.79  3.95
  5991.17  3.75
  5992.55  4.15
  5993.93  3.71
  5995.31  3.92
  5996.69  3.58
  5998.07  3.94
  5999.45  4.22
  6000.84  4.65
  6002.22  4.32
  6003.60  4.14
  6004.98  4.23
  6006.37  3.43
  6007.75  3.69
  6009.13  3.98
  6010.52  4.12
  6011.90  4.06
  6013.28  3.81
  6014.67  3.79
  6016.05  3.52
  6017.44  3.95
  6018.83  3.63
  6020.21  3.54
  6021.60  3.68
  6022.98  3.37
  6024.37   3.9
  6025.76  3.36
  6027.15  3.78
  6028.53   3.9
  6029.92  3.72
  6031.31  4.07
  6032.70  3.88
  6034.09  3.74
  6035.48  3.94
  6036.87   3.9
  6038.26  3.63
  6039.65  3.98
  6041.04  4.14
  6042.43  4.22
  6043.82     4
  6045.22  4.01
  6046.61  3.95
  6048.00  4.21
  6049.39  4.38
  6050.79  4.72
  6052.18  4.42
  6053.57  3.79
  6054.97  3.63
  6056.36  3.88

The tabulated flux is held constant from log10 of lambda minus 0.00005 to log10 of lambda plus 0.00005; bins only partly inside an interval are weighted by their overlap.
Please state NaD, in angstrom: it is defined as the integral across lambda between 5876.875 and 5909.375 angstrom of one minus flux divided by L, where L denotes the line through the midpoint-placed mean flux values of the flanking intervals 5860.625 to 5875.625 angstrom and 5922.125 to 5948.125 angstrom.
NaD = 2.55 angstrom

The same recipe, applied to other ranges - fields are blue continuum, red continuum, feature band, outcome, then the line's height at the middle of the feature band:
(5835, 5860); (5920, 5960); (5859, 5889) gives 1.43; 3.98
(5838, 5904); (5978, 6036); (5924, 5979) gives -0.38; 3.84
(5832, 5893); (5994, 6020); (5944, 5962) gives 0.20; 3.9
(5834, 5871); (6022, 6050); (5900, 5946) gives 0.17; 3.93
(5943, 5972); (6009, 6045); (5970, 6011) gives -1.34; 3.85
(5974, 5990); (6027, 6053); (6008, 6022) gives 0.69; 4.01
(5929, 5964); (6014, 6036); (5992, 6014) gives -1.36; 3.76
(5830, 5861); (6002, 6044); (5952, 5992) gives -0.36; 3.89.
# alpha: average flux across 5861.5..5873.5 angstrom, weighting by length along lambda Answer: 3.88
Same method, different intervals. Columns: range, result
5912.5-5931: 4.04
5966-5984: 3.86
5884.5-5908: 3.5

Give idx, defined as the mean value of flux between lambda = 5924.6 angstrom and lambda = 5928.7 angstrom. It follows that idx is 3.93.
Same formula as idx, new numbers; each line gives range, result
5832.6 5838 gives 4.05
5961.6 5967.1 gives 3.94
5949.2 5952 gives 3.8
